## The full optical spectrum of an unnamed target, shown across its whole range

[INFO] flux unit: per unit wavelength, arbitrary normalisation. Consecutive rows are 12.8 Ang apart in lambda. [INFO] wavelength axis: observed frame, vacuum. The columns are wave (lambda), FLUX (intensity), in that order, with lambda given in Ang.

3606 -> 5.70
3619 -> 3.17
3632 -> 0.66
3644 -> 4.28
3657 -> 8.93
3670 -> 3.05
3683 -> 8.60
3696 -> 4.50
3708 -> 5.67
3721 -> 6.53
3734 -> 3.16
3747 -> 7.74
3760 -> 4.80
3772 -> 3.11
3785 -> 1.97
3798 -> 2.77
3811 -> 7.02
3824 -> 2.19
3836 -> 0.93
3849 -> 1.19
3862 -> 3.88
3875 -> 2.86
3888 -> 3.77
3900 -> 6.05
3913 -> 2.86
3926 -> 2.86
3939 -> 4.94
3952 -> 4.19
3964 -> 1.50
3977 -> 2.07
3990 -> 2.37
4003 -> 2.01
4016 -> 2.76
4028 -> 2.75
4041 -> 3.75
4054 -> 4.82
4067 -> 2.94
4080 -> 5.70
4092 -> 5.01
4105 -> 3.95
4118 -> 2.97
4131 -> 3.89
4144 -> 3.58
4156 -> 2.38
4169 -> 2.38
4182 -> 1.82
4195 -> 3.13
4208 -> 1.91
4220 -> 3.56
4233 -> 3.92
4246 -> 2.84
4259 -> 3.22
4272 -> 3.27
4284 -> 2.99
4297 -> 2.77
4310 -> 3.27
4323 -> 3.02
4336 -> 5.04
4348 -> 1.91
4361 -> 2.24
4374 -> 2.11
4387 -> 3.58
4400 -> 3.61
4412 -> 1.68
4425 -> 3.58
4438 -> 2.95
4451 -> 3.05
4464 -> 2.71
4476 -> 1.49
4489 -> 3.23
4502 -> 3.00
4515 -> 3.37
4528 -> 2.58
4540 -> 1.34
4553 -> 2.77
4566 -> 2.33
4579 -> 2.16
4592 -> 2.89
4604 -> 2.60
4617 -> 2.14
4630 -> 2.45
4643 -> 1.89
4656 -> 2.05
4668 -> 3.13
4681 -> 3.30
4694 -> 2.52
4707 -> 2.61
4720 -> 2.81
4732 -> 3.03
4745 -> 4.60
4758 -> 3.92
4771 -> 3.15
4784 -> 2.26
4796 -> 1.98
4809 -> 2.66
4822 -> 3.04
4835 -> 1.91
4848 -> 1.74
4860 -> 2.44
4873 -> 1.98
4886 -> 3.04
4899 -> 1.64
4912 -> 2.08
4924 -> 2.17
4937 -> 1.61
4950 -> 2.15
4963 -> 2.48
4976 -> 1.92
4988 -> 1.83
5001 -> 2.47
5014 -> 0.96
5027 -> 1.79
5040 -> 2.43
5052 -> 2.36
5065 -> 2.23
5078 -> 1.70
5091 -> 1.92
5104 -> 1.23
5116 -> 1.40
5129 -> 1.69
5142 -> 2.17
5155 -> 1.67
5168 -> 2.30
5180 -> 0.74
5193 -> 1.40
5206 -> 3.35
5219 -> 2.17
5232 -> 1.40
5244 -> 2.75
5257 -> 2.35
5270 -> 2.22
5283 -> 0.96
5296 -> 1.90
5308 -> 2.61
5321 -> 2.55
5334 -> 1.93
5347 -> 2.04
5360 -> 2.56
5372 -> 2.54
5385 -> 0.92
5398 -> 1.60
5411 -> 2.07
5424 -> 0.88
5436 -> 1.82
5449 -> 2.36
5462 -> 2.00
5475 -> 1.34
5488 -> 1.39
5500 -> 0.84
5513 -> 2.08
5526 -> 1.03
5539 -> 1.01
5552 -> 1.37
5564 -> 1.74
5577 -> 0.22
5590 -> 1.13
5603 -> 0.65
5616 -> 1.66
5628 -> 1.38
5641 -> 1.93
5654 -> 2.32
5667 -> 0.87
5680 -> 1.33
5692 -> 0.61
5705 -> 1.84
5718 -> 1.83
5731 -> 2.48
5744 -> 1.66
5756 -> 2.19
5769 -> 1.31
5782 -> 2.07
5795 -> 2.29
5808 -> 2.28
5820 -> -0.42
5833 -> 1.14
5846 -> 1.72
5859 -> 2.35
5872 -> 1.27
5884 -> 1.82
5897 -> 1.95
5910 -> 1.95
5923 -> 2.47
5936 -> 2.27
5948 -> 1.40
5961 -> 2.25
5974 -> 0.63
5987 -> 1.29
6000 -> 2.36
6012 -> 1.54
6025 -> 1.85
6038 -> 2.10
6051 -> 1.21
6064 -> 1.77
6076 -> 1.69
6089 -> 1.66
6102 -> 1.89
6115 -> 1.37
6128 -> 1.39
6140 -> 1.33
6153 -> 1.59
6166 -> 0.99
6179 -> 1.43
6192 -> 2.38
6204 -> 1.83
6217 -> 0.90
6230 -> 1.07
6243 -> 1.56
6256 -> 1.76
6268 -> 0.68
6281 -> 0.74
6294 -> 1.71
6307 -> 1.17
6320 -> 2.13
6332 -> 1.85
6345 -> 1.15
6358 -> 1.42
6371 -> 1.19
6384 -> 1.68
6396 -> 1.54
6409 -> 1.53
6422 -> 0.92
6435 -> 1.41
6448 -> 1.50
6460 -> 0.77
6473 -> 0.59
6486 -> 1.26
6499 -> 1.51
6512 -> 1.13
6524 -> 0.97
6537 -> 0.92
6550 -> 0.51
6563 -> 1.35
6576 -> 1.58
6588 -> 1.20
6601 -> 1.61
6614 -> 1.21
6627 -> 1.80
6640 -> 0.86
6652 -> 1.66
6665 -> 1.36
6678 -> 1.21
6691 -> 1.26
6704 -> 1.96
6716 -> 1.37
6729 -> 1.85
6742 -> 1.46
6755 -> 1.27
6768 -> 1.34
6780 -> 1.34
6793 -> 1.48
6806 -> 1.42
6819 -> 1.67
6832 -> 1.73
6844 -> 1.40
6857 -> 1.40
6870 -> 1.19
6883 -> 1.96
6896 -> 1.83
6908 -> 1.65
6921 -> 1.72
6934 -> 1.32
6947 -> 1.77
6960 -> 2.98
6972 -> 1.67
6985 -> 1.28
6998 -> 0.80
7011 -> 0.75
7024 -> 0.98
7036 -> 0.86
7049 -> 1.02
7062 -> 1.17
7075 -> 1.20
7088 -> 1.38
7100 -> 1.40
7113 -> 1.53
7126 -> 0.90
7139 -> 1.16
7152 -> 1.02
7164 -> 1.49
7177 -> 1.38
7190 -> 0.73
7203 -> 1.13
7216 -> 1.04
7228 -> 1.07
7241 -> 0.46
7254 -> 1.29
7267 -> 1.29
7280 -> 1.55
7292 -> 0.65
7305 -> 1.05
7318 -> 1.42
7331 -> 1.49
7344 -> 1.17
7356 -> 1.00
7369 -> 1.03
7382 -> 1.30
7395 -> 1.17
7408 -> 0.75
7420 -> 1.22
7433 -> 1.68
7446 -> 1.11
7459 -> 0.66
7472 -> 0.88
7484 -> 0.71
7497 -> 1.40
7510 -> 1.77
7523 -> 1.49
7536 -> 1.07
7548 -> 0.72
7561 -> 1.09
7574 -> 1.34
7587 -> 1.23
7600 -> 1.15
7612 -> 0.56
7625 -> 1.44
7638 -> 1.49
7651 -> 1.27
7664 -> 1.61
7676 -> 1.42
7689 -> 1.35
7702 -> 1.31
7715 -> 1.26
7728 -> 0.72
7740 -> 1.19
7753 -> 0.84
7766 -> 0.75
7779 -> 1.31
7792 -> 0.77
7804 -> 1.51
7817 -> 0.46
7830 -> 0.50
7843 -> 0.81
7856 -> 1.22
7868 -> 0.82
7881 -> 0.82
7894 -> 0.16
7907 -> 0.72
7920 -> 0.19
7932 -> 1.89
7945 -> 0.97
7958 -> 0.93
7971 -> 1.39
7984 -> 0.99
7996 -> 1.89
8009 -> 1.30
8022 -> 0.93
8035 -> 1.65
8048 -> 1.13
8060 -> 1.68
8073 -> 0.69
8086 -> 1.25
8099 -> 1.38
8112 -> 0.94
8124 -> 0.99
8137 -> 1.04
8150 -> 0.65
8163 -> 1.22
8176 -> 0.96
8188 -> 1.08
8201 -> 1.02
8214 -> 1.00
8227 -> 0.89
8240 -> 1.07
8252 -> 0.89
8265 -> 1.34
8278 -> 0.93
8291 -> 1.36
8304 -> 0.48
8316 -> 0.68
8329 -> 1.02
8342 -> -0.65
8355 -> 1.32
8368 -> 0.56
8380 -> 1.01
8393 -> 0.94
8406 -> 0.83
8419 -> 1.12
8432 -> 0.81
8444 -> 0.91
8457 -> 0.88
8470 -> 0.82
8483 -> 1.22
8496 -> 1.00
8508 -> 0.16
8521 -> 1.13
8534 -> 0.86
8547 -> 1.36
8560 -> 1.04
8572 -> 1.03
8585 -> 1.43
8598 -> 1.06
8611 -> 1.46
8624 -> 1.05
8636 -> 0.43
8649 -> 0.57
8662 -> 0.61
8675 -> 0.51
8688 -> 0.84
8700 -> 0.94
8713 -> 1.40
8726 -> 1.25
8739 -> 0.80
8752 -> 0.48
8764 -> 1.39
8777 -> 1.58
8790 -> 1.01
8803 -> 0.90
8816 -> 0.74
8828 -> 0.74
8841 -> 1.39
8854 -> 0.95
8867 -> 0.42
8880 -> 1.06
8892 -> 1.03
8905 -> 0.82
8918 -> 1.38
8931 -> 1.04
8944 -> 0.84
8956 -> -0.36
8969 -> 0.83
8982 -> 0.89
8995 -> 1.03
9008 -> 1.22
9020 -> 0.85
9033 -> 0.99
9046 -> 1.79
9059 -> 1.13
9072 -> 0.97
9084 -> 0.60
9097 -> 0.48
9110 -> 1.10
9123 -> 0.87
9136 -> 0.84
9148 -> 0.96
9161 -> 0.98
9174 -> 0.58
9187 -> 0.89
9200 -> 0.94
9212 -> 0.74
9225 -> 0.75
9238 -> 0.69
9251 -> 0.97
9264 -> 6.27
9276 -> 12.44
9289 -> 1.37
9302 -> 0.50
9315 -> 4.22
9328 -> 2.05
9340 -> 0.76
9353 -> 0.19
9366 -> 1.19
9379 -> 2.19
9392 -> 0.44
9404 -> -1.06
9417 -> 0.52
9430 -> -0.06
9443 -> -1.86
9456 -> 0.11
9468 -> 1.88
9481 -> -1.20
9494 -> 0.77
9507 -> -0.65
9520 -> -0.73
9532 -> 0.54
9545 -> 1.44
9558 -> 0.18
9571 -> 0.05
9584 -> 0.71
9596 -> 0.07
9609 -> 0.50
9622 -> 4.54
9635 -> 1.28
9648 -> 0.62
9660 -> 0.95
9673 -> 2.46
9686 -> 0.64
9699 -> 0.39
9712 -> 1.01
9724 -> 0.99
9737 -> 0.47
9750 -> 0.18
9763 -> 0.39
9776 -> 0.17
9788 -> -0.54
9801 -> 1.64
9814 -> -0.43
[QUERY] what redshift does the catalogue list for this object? 1.49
